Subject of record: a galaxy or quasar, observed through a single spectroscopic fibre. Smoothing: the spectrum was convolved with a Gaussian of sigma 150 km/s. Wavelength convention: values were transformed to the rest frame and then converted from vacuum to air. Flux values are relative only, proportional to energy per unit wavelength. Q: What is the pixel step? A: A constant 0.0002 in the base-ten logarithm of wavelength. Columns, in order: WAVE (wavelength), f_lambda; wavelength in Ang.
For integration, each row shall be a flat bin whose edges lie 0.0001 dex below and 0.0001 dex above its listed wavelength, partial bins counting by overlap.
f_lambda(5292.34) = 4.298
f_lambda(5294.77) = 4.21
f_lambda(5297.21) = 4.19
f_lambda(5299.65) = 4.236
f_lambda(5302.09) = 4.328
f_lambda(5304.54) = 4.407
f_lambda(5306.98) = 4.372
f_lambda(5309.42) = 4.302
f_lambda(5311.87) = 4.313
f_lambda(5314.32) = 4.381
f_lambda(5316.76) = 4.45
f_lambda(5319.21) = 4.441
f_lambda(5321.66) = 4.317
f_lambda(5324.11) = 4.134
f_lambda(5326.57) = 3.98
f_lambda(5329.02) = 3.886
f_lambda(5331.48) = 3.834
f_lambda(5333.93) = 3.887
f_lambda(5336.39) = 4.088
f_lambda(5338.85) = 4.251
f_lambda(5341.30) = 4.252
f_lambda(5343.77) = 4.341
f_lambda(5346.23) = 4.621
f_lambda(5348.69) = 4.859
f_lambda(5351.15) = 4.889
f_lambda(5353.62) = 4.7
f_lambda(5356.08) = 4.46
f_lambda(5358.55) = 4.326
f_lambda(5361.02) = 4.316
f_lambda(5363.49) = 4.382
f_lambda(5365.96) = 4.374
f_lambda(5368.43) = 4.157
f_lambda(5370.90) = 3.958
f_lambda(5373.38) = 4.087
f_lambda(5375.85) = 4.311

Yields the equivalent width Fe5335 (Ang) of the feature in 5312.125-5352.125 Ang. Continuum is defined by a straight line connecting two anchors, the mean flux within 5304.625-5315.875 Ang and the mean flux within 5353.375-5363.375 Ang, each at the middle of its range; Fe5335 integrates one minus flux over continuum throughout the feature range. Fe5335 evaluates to 0.9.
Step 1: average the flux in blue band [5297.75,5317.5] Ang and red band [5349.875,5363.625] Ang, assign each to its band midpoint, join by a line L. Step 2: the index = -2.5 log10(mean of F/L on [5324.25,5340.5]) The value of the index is 0.11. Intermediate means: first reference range 4.34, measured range 4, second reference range 4.52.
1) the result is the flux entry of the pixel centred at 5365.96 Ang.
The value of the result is 4.374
